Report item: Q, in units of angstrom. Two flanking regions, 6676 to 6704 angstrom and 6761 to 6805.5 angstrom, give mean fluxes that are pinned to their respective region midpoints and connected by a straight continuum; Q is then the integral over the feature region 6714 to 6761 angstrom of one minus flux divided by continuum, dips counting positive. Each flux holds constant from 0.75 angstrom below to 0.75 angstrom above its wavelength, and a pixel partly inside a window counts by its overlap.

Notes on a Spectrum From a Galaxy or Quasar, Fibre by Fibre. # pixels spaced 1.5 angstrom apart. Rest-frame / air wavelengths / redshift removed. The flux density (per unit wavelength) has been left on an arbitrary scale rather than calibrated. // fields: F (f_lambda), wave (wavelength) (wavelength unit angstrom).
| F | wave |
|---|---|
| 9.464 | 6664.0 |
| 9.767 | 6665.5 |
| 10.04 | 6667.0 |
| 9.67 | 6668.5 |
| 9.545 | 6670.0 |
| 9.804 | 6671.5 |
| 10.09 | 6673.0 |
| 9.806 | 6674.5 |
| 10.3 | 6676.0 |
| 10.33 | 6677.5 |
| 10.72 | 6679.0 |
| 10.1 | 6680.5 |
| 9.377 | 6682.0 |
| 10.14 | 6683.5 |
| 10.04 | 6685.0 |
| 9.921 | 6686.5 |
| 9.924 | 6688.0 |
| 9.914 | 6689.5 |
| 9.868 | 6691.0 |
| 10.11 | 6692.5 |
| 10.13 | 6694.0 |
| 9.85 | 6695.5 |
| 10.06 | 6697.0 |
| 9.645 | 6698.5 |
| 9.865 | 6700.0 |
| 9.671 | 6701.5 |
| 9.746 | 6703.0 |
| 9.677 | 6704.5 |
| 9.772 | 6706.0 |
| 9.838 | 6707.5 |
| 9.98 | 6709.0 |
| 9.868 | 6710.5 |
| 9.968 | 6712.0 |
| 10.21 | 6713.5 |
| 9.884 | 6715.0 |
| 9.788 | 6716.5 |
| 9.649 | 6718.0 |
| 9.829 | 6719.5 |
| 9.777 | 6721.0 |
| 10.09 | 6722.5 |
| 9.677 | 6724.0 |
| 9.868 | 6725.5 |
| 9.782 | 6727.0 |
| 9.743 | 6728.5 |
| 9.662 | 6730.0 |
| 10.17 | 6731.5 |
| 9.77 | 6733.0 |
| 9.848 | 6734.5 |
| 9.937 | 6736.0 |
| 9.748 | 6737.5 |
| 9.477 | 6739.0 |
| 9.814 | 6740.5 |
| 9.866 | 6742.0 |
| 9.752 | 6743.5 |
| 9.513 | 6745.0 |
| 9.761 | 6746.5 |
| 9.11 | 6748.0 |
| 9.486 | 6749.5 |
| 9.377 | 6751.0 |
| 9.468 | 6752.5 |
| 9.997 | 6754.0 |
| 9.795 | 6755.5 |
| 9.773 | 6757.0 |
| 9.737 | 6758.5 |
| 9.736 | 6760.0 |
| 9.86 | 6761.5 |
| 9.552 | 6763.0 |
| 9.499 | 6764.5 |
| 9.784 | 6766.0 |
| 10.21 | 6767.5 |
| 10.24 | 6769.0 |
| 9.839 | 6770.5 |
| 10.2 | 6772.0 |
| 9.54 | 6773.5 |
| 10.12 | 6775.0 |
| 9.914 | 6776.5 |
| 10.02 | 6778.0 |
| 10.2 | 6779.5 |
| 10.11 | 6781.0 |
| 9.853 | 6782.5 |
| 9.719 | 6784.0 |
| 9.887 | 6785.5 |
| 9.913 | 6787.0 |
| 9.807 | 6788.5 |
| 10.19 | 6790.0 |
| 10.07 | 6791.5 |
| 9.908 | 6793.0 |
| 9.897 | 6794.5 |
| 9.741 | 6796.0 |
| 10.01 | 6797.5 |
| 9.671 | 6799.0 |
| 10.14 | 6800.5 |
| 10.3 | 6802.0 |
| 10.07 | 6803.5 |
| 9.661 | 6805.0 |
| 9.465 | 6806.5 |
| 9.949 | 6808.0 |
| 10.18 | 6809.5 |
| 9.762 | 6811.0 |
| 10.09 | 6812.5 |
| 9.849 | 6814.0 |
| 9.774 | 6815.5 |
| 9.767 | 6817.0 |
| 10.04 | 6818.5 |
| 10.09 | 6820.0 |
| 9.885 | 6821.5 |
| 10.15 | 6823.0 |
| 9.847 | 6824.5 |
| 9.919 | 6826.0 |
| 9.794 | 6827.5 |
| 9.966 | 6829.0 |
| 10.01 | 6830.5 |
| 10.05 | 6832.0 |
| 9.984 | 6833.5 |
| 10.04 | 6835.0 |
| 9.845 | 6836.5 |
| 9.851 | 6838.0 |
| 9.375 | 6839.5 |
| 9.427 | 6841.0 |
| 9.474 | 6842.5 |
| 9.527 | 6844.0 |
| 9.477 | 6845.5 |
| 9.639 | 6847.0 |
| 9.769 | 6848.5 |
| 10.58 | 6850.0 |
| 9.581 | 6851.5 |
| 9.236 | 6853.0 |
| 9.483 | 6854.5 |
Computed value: 1.0 angstrom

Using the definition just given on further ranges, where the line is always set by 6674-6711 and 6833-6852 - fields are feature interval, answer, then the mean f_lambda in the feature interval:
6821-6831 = -0.2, 9.94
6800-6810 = -0.2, 9.96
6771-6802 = -0.4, 9.95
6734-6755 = 0.5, 9.65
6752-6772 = 0.0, 9.83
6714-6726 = 0.1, 9.83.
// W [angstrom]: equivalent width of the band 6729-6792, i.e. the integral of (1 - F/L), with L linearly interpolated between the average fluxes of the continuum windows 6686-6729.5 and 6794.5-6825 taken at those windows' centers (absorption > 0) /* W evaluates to 0.50 angstrom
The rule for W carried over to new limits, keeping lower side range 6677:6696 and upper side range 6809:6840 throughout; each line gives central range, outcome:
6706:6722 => 0.21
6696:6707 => 0.26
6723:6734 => 0.20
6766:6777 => -0.04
